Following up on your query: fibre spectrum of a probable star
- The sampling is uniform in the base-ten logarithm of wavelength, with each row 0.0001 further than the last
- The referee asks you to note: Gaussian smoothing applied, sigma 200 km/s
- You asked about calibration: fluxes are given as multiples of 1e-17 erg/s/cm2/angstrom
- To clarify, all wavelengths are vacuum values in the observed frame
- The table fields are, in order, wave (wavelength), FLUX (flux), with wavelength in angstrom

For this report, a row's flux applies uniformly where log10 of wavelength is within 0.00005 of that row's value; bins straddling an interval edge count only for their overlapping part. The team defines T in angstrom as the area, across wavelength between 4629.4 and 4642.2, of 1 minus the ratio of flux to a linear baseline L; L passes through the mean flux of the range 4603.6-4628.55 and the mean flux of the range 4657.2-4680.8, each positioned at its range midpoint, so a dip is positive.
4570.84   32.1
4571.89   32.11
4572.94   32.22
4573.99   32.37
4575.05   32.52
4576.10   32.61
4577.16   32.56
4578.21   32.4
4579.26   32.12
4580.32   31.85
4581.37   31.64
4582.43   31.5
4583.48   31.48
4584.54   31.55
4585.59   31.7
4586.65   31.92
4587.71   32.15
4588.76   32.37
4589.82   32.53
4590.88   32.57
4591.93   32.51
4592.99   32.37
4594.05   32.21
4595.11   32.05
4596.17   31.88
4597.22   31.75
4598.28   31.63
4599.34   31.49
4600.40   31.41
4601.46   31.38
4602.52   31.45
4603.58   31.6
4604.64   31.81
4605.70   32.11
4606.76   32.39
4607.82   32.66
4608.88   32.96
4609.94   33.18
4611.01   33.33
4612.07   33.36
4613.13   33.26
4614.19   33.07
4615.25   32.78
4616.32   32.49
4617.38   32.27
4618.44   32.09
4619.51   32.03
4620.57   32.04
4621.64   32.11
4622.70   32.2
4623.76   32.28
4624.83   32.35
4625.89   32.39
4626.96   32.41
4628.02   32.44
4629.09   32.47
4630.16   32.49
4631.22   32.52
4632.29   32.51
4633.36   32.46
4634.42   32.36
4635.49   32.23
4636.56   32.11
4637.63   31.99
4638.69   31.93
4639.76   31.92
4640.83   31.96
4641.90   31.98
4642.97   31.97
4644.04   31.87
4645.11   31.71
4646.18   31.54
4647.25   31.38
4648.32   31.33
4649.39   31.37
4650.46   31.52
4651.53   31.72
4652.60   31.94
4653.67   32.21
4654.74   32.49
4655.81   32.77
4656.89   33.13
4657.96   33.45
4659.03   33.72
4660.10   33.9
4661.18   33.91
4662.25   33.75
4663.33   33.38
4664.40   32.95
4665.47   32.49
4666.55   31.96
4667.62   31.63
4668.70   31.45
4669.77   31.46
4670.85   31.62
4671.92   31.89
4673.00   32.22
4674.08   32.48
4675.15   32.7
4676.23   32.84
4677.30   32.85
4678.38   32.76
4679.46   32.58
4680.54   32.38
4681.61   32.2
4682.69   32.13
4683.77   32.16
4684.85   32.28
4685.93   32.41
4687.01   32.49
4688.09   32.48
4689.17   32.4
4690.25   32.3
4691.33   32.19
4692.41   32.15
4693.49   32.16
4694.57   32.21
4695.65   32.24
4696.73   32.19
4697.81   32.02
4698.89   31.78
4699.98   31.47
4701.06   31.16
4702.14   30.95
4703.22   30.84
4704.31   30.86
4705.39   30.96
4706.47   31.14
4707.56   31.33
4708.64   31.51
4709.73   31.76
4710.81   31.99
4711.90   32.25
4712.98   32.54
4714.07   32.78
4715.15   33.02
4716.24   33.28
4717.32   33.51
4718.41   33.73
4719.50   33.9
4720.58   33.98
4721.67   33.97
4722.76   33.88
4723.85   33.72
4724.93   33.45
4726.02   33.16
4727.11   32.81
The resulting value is 0.14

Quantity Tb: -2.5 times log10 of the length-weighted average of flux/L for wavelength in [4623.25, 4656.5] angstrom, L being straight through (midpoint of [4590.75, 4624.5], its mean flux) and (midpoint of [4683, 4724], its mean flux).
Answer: 0.01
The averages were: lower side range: 32.3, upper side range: 32.3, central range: 32.1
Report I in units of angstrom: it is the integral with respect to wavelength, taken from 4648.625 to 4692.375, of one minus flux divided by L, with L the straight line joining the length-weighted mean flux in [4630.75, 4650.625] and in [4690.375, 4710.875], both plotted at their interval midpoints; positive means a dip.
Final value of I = -0.9 angstrom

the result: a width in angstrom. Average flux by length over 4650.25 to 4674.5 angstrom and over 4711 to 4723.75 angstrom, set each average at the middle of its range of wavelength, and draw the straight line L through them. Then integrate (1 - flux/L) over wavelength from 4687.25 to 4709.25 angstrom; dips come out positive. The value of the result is 0.9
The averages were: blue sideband 32.5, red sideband 33.3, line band 31.7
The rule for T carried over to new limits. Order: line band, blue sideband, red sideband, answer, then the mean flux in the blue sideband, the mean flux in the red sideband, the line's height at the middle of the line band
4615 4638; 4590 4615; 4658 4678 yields 0.1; 32.3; 32.6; 32.4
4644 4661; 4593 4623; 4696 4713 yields -0.2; 32.3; 31.5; 31.9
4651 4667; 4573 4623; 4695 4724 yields -0.3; 32.2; 32.3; 32.3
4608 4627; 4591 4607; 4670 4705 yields -0.4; 31.9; 32.1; 31.9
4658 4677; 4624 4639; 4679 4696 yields -0.2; 32.3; 32.3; 32.3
